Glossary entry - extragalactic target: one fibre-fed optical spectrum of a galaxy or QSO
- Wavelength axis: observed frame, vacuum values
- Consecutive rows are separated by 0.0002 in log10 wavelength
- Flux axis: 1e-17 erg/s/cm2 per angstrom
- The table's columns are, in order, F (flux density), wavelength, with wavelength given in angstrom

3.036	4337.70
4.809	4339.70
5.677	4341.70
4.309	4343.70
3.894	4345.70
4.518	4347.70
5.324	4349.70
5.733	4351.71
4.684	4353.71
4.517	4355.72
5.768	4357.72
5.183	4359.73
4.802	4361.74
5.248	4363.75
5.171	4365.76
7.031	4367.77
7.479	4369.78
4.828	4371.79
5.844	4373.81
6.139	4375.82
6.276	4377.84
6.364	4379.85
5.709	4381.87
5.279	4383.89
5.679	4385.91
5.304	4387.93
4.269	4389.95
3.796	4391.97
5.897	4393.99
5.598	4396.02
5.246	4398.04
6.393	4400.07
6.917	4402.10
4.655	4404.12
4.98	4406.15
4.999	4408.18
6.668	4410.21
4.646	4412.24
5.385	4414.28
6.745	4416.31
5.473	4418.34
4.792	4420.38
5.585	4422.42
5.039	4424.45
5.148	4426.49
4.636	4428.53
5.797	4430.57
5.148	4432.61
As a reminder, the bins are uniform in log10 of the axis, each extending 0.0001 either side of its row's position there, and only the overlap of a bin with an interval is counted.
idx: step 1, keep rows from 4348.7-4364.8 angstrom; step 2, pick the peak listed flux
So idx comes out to 5.768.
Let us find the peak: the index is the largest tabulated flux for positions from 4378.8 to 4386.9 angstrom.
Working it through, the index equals 6.364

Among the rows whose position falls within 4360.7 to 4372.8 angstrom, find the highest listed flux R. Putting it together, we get 7.479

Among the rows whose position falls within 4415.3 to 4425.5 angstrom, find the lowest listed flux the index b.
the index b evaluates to 4.792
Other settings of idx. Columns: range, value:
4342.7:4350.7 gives 5.324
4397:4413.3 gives 6.917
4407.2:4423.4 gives 6.745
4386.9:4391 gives 5.304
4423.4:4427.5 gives 5.148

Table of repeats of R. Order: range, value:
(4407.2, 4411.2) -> 6.668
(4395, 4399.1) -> 5.598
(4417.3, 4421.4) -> 5.473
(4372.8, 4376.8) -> 6.139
